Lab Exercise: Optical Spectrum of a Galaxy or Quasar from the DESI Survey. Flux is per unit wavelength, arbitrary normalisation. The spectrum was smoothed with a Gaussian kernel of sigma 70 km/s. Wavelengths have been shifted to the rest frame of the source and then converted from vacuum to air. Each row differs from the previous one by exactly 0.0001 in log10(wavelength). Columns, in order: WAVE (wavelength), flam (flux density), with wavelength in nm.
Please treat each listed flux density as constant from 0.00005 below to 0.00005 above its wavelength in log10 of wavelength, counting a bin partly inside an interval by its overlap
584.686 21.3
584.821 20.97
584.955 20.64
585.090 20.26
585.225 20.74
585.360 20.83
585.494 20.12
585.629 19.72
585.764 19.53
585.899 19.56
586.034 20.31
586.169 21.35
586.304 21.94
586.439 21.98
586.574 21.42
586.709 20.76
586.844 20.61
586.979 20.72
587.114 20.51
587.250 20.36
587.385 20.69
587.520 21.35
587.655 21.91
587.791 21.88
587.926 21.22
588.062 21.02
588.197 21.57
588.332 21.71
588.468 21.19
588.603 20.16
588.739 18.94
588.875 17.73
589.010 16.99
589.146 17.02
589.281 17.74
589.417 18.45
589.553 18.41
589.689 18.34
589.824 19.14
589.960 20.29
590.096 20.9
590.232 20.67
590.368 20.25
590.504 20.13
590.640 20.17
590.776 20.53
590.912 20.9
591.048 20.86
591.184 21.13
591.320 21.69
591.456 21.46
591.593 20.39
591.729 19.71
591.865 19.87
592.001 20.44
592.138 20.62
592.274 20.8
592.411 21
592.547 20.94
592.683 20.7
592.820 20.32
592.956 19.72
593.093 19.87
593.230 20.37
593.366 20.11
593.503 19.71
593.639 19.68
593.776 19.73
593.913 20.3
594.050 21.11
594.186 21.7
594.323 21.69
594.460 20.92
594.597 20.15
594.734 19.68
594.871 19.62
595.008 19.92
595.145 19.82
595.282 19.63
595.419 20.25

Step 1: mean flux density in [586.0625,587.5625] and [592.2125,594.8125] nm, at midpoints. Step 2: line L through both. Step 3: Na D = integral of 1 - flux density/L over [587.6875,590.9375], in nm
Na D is 0.16 nm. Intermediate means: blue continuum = 21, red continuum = 20.4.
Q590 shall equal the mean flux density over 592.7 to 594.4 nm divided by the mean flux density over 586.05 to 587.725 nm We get 1.0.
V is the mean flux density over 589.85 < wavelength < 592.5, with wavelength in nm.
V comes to 20.6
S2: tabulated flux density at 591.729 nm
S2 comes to 19.71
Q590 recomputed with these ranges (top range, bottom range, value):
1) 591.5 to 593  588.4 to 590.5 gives 1.07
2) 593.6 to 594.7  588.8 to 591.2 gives 1.06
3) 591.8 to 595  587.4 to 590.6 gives 1.03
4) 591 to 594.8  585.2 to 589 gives 0.99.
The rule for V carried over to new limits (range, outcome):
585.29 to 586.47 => 20.6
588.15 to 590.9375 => 19.5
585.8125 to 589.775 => 20.2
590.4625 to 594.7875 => 20.5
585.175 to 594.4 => 20.3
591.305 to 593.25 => 20.5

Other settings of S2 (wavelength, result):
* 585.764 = 19.53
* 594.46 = 20.92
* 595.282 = 19.63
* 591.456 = 21.46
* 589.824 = 19.14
